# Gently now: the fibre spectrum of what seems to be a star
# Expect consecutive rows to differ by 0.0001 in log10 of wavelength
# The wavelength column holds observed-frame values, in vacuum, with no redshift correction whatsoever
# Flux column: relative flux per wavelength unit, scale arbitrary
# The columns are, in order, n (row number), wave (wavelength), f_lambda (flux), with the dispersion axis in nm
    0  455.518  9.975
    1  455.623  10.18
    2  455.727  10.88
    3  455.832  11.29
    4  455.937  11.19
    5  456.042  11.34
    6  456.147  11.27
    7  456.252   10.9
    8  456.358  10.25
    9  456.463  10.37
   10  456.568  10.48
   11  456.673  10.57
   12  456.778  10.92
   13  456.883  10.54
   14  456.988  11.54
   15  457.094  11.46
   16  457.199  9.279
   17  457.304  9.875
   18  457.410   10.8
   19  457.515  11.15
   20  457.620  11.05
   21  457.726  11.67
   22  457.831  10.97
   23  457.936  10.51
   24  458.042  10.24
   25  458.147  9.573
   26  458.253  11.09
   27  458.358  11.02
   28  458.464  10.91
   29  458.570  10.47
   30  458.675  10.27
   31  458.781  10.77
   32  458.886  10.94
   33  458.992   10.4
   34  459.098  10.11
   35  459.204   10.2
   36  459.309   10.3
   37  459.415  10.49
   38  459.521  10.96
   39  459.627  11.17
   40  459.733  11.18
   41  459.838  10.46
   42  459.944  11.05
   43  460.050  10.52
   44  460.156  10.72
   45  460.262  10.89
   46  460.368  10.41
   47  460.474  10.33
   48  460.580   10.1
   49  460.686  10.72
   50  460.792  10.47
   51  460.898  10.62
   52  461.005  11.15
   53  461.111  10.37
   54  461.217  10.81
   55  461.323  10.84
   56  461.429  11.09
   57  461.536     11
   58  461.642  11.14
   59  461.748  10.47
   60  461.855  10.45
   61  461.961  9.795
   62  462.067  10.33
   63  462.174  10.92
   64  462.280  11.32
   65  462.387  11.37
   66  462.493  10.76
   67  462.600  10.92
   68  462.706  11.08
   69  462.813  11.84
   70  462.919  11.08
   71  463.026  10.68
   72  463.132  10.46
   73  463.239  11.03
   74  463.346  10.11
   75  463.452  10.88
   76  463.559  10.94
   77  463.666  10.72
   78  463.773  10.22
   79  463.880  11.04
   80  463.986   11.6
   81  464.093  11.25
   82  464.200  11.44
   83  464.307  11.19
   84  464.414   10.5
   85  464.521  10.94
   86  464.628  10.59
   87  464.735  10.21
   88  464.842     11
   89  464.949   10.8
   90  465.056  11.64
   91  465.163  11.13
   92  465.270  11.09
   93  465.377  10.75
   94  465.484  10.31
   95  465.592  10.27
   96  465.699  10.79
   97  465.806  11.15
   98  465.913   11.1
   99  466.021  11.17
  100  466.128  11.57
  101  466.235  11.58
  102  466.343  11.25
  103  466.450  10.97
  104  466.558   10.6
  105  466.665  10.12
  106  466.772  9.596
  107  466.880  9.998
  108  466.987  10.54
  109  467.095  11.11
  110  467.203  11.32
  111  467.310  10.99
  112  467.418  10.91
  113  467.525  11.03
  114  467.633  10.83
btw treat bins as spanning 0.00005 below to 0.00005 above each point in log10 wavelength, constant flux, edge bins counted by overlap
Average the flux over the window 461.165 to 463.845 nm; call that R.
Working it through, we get 10.8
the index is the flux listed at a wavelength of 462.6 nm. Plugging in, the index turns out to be 10.92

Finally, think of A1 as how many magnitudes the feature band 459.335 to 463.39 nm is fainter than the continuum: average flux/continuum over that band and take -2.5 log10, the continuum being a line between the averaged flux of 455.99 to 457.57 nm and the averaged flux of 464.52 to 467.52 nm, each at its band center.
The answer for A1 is 0.002 mag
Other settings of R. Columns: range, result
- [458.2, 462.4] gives 10.7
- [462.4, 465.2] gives 10.9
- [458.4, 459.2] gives 10.5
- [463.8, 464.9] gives 11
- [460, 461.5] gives 10.6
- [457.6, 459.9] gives 10.7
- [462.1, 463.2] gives 11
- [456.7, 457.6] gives 10.7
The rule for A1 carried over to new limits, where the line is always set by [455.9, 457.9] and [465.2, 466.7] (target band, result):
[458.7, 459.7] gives 0.026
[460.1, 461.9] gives 0.019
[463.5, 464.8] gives 0.002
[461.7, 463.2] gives 0.006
